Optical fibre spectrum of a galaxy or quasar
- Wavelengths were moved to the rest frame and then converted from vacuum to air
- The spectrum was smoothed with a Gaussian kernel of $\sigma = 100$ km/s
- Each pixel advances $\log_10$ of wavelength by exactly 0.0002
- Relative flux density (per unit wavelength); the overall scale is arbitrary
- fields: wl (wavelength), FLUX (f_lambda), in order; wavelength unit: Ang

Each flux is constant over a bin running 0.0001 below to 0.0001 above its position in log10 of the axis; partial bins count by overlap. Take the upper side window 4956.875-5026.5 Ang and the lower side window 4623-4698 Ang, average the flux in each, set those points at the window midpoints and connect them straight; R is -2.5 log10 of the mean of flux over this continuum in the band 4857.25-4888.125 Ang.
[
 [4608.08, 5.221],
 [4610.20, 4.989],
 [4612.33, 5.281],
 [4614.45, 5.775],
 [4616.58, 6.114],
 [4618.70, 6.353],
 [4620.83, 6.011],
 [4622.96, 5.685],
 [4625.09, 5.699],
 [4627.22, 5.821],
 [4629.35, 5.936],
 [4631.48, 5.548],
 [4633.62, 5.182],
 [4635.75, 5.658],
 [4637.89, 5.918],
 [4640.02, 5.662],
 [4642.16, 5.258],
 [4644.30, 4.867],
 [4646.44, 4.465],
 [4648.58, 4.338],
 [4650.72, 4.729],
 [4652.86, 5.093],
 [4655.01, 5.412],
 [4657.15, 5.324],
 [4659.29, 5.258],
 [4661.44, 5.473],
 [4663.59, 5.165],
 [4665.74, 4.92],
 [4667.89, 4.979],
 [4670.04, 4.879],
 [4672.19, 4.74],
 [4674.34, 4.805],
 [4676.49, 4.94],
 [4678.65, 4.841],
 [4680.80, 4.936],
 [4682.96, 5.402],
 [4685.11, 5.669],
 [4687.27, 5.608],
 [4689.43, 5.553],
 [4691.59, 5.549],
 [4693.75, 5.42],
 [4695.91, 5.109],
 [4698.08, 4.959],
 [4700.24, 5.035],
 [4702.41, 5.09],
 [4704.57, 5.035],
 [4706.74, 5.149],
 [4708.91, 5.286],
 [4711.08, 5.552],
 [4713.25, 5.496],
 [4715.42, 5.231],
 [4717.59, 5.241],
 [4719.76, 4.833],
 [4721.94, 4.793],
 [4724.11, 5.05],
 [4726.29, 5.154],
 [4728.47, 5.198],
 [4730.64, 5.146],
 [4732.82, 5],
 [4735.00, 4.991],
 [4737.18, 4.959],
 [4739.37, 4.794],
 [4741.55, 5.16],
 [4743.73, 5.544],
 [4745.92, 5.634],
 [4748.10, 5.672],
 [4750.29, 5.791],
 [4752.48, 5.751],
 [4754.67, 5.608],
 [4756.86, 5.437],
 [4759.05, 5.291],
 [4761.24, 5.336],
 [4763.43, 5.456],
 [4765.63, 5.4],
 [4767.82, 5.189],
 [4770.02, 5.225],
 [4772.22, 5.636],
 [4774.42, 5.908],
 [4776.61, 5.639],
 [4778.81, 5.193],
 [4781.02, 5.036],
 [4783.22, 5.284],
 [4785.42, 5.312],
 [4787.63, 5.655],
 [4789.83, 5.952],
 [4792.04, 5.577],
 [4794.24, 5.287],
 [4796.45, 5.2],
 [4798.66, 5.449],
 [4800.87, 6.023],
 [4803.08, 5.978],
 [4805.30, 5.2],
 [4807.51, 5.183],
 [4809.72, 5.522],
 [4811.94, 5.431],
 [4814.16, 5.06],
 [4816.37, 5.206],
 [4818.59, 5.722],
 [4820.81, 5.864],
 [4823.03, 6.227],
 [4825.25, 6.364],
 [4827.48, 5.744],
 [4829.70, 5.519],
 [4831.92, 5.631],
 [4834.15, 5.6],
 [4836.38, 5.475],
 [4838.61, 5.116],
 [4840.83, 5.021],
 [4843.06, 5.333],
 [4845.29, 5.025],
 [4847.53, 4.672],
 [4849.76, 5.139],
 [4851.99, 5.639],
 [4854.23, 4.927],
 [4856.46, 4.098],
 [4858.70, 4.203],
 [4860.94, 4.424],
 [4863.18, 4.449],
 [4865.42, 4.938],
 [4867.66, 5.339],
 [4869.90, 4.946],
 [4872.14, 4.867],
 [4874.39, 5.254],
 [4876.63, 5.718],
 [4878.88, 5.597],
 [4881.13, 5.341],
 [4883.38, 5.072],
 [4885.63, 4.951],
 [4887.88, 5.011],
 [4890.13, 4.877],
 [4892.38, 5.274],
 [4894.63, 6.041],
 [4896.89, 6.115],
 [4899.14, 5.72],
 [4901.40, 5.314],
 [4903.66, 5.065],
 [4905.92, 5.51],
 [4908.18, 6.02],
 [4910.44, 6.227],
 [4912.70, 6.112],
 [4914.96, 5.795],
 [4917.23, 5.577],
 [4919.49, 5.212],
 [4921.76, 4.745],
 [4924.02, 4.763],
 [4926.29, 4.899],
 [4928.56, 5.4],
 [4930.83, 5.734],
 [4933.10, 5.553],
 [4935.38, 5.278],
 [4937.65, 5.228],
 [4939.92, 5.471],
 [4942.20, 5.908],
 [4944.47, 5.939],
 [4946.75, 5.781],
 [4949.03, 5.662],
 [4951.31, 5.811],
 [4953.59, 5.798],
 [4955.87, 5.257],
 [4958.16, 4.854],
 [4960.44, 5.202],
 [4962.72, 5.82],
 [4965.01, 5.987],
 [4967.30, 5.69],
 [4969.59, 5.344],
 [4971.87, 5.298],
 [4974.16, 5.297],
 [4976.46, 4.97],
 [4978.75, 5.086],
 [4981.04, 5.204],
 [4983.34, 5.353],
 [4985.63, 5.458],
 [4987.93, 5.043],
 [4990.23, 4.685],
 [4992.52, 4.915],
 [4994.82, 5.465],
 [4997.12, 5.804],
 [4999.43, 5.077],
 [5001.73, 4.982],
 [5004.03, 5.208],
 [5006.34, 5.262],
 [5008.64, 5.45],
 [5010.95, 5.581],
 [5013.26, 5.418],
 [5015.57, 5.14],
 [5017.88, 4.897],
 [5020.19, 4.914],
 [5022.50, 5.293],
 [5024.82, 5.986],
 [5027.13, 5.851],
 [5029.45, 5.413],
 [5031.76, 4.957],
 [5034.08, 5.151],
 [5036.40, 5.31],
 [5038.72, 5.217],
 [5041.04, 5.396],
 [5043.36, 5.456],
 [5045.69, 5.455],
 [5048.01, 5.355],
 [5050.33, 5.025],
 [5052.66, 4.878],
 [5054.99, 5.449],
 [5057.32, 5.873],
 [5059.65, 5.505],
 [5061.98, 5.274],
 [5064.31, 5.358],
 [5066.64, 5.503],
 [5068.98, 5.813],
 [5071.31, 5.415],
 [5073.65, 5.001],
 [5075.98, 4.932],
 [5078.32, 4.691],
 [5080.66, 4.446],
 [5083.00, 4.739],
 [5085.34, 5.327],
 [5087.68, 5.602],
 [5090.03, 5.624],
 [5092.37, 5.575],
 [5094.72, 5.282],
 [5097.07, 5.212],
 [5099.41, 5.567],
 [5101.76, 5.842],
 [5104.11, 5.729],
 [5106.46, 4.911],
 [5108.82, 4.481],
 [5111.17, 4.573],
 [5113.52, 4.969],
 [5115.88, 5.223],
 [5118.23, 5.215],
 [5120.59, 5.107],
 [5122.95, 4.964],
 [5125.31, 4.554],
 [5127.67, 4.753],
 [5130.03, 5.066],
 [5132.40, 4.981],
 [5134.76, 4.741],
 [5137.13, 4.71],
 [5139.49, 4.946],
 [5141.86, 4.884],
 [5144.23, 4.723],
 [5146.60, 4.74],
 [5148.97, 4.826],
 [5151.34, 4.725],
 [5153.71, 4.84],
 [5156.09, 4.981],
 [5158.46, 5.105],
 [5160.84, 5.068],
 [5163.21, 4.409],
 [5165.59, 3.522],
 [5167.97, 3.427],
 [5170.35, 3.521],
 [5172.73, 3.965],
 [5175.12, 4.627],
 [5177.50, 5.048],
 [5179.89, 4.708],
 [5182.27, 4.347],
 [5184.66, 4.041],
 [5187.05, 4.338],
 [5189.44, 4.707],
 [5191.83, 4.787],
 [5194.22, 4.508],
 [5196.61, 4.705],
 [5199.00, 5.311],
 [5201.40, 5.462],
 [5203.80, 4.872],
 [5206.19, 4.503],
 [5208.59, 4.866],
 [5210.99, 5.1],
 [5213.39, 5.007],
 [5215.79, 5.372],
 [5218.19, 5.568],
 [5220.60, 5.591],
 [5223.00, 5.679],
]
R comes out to 0.06 mag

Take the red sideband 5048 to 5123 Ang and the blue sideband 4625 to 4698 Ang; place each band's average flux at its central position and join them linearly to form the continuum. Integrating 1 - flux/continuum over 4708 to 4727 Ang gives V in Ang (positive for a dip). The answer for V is 0.17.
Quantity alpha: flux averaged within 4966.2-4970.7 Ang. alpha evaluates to 5.51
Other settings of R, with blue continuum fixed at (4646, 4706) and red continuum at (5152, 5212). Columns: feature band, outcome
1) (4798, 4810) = -0.12 mag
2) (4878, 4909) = -0.11 mag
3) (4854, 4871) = 0.06 mag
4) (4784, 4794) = -0.12 mag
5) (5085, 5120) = -0.13 mag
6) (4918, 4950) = -0.12 mag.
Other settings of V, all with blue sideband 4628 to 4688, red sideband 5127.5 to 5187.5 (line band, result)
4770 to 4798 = -2.4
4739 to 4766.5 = -2.2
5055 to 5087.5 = -3.9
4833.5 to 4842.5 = -0.6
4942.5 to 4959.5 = -2.7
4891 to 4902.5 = -1.8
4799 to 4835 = -4.7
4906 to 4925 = -2.7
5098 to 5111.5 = -1.7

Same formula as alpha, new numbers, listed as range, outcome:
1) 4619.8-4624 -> 5.85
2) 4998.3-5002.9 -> 5.04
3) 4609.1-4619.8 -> 5.7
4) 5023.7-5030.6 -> 5.75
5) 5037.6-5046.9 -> 5.38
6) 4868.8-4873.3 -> 4.91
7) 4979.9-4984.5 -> 5.28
